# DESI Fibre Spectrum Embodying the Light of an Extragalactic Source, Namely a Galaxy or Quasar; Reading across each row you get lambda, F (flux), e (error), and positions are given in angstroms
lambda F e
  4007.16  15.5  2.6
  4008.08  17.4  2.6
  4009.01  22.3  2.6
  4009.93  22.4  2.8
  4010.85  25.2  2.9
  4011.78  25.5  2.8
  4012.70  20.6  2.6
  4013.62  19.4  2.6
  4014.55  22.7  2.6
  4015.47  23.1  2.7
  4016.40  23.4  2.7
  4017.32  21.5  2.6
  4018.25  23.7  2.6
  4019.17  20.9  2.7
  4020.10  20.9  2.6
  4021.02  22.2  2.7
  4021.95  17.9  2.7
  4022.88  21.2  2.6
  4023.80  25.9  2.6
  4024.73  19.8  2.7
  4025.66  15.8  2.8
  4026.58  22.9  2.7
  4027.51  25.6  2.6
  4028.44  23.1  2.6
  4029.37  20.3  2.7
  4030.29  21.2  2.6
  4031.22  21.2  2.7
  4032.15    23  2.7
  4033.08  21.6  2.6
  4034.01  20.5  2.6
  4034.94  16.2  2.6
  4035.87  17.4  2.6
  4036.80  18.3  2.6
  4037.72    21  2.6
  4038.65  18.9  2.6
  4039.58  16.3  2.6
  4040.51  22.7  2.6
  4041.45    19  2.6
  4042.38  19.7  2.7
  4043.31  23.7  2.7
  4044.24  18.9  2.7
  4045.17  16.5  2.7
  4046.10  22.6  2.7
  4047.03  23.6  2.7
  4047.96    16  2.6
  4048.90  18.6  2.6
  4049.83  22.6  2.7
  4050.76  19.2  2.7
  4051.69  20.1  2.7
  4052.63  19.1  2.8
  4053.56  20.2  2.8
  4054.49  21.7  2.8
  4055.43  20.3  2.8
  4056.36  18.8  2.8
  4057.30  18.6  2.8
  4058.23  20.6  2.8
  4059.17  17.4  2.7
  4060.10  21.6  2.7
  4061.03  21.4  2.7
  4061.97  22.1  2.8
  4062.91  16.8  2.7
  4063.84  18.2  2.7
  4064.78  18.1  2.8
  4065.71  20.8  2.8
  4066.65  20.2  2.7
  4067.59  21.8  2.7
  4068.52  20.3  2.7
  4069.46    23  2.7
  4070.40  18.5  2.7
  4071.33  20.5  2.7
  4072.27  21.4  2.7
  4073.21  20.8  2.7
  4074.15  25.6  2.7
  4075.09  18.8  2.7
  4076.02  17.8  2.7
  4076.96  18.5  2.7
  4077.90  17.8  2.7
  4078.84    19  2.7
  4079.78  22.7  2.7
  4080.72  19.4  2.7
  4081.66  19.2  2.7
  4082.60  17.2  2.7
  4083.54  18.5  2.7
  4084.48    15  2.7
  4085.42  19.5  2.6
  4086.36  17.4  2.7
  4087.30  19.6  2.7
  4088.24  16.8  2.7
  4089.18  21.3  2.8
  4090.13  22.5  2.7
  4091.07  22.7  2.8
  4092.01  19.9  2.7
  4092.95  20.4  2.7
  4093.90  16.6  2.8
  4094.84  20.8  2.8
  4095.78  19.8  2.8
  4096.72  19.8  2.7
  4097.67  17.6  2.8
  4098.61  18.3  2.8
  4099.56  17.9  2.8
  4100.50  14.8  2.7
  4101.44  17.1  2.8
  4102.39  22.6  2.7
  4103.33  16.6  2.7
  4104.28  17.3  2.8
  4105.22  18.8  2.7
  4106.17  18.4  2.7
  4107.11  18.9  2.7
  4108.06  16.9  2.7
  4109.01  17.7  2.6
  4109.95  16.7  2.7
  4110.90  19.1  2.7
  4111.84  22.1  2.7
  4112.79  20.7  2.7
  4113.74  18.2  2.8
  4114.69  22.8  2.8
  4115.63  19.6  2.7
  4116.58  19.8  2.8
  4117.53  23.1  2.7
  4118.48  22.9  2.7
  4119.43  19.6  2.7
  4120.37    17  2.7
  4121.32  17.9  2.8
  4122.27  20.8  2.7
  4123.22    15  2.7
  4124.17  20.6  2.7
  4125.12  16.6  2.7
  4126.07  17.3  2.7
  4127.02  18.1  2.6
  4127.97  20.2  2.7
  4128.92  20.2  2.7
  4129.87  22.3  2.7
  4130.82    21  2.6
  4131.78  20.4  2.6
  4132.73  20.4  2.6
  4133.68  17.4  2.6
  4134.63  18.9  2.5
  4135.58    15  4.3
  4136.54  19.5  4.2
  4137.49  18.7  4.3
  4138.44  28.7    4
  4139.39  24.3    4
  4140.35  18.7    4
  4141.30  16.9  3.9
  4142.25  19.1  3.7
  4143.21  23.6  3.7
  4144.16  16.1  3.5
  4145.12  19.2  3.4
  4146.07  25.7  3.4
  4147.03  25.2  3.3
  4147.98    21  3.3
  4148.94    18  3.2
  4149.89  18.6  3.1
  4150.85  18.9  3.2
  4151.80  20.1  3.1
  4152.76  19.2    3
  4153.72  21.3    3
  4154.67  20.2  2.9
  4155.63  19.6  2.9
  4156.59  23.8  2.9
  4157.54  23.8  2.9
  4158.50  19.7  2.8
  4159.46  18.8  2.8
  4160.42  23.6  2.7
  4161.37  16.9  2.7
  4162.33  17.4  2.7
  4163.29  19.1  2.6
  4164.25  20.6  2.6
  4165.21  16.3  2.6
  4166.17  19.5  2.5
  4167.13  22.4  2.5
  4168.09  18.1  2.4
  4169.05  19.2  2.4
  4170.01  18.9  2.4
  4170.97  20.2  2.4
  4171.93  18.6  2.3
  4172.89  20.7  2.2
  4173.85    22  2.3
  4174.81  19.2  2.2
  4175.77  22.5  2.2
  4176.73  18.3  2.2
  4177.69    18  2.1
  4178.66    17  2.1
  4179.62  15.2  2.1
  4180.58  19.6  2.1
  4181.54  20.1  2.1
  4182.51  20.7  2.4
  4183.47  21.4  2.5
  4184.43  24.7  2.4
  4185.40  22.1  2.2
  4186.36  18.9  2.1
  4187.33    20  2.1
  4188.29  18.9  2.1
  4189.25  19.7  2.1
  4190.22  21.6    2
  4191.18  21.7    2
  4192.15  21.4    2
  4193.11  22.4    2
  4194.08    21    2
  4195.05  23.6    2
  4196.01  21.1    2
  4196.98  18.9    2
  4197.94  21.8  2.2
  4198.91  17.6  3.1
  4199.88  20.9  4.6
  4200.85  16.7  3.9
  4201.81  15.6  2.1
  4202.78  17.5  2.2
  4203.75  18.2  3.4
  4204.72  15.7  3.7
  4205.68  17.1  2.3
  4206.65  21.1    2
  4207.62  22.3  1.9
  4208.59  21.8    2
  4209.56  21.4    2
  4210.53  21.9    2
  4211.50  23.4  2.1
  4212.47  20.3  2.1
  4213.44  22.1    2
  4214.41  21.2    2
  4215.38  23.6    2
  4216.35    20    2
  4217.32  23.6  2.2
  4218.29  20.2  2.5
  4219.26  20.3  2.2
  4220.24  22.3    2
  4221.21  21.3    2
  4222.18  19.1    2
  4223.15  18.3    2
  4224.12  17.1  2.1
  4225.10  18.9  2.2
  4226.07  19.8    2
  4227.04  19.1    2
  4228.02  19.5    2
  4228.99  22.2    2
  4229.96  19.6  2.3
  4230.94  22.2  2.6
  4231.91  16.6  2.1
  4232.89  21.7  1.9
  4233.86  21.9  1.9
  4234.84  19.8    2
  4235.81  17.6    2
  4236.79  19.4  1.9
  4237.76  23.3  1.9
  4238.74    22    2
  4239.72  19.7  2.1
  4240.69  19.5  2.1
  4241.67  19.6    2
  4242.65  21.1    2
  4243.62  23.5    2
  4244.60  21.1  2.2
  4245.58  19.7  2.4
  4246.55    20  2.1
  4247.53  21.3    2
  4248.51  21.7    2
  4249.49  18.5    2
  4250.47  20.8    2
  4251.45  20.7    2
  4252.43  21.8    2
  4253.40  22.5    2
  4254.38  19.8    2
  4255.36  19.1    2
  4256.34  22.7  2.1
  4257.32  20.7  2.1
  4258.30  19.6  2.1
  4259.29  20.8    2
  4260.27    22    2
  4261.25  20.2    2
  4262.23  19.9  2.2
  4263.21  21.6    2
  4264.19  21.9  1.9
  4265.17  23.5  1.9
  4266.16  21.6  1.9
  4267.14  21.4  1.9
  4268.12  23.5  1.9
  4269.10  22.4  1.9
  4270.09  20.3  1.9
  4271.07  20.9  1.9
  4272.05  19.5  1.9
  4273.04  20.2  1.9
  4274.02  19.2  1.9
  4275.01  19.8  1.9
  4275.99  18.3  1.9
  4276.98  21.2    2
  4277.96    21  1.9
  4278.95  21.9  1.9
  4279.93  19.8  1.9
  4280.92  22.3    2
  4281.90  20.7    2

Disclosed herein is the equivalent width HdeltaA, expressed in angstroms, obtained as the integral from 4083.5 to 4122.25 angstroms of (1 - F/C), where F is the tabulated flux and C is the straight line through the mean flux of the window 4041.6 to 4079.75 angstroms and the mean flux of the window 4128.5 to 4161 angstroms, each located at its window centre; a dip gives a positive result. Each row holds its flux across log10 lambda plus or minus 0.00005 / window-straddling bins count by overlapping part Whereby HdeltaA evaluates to 2.2 angstroms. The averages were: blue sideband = 20.1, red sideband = 20.5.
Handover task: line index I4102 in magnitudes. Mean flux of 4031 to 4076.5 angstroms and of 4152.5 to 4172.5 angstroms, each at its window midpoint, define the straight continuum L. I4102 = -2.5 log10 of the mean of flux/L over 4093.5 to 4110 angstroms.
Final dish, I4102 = 0.10 mag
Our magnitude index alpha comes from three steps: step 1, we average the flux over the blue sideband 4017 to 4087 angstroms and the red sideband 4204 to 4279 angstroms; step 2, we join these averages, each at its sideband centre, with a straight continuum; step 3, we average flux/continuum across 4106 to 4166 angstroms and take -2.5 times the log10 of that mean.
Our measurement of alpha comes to 0.03 mag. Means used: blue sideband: 20.1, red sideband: 20.7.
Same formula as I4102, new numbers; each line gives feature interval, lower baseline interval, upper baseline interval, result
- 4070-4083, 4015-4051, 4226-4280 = 0.05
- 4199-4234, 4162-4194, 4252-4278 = 0.02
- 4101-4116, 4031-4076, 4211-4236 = 0.07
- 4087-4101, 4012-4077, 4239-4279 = 0.07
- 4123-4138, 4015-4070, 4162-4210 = 0.06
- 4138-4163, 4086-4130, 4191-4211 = -0.06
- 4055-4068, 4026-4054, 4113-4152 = 0.03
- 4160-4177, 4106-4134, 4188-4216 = 0.02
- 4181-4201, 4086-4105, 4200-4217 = -0.05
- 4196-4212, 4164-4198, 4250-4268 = 0.05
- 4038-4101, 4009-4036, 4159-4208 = 0.08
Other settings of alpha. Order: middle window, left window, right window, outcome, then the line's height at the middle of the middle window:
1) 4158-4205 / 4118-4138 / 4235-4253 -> 0.005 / 19.8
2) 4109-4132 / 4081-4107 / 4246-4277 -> -0.029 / 19.1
